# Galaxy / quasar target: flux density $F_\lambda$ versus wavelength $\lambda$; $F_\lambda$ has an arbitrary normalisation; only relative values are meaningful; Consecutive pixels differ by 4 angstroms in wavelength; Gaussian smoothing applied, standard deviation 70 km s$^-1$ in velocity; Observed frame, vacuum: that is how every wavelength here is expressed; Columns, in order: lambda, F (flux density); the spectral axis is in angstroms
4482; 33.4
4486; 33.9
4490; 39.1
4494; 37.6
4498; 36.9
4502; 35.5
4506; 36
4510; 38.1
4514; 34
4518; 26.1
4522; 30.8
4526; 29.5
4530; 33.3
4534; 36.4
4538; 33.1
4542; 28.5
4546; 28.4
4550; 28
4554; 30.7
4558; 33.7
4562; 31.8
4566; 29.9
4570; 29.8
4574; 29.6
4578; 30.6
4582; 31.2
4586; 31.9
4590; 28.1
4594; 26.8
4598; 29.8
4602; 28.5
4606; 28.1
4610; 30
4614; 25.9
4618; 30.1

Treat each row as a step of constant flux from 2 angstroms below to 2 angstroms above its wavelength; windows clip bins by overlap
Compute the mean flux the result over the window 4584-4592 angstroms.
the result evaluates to 30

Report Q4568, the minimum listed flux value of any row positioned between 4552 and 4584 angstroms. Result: 29.6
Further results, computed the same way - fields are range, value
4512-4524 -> 26.1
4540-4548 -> 28.4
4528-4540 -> 33.1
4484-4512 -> 33.9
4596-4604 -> 28.5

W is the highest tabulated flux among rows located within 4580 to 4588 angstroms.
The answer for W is 31.9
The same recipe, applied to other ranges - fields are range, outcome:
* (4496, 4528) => 38.1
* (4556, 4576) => 33.7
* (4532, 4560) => 36.4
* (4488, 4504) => 39.1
